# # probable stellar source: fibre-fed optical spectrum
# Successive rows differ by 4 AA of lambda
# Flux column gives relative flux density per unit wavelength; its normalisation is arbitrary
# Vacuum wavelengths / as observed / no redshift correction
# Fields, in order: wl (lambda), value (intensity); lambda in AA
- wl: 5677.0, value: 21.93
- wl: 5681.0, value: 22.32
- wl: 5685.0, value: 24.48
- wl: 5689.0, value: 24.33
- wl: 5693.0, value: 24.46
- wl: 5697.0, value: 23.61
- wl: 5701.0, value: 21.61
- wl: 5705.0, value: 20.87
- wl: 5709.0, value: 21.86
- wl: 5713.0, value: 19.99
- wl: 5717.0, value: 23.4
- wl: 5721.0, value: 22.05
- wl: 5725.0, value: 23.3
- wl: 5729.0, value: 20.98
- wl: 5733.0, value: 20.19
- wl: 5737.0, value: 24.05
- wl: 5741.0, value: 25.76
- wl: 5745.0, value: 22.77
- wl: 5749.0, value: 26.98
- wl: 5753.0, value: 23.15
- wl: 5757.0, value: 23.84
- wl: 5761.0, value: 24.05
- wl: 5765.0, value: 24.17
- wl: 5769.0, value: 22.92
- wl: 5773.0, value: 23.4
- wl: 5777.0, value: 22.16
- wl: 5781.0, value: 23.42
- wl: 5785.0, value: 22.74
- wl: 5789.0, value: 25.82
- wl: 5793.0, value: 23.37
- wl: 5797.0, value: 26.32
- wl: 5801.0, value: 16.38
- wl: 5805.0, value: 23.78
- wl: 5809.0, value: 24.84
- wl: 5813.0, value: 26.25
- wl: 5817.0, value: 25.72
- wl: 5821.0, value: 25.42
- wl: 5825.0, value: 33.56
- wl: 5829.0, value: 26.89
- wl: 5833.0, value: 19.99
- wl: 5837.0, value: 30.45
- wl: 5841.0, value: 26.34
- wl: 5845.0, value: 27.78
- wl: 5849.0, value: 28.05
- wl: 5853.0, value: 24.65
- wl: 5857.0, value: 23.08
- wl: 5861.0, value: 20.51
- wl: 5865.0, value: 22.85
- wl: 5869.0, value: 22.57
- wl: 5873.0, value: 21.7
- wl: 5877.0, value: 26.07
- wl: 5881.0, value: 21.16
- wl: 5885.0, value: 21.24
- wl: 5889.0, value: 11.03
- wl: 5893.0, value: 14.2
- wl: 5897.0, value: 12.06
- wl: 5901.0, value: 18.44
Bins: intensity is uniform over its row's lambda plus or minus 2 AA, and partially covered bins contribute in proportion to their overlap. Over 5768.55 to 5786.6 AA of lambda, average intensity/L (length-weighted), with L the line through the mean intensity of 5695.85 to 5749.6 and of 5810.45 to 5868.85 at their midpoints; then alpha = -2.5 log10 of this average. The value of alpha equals 0.05 mag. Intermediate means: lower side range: 22.5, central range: 22.9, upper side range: 25.7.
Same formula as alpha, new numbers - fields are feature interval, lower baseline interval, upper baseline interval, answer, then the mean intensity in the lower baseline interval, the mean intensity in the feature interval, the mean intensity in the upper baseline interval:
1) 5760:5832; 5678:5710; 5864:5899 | -0.17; 22.9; 24.5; 19.1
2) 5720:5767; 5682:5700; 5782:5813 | 0.01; 24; 23.5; 23.5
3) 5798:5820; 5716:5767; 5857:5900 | -0.10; 23.4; 23.6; 19.5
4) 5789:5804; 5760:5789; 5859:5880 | 0.03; 23.4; 22.6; 22.7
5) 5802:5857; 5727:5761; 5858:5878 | -0.14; 23.5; 26.1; 22.6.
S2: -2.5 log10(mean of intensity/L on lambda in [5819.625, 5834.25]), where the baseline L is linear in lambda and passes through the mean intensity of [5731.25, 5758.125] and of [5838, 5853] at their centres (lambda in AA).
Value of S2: -0.01 mag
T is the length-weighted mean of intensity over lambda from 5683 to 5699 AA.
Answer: 24.2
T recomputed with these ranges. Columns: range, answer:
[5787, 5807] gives 23.1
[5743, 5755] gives 24.3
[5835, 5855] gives 27.5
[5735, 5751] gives 24.9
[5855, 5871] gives 22.3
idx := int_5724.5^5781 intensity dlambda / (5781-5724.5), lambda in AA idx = 23.4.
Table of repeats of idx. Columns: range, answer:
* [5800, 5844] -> 25.7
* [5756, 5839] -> 24.6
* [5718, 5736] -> 21.9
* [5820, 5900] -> 22.9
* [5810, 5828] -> 27.5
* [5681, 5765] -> 23.1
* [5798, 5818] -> 23.4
